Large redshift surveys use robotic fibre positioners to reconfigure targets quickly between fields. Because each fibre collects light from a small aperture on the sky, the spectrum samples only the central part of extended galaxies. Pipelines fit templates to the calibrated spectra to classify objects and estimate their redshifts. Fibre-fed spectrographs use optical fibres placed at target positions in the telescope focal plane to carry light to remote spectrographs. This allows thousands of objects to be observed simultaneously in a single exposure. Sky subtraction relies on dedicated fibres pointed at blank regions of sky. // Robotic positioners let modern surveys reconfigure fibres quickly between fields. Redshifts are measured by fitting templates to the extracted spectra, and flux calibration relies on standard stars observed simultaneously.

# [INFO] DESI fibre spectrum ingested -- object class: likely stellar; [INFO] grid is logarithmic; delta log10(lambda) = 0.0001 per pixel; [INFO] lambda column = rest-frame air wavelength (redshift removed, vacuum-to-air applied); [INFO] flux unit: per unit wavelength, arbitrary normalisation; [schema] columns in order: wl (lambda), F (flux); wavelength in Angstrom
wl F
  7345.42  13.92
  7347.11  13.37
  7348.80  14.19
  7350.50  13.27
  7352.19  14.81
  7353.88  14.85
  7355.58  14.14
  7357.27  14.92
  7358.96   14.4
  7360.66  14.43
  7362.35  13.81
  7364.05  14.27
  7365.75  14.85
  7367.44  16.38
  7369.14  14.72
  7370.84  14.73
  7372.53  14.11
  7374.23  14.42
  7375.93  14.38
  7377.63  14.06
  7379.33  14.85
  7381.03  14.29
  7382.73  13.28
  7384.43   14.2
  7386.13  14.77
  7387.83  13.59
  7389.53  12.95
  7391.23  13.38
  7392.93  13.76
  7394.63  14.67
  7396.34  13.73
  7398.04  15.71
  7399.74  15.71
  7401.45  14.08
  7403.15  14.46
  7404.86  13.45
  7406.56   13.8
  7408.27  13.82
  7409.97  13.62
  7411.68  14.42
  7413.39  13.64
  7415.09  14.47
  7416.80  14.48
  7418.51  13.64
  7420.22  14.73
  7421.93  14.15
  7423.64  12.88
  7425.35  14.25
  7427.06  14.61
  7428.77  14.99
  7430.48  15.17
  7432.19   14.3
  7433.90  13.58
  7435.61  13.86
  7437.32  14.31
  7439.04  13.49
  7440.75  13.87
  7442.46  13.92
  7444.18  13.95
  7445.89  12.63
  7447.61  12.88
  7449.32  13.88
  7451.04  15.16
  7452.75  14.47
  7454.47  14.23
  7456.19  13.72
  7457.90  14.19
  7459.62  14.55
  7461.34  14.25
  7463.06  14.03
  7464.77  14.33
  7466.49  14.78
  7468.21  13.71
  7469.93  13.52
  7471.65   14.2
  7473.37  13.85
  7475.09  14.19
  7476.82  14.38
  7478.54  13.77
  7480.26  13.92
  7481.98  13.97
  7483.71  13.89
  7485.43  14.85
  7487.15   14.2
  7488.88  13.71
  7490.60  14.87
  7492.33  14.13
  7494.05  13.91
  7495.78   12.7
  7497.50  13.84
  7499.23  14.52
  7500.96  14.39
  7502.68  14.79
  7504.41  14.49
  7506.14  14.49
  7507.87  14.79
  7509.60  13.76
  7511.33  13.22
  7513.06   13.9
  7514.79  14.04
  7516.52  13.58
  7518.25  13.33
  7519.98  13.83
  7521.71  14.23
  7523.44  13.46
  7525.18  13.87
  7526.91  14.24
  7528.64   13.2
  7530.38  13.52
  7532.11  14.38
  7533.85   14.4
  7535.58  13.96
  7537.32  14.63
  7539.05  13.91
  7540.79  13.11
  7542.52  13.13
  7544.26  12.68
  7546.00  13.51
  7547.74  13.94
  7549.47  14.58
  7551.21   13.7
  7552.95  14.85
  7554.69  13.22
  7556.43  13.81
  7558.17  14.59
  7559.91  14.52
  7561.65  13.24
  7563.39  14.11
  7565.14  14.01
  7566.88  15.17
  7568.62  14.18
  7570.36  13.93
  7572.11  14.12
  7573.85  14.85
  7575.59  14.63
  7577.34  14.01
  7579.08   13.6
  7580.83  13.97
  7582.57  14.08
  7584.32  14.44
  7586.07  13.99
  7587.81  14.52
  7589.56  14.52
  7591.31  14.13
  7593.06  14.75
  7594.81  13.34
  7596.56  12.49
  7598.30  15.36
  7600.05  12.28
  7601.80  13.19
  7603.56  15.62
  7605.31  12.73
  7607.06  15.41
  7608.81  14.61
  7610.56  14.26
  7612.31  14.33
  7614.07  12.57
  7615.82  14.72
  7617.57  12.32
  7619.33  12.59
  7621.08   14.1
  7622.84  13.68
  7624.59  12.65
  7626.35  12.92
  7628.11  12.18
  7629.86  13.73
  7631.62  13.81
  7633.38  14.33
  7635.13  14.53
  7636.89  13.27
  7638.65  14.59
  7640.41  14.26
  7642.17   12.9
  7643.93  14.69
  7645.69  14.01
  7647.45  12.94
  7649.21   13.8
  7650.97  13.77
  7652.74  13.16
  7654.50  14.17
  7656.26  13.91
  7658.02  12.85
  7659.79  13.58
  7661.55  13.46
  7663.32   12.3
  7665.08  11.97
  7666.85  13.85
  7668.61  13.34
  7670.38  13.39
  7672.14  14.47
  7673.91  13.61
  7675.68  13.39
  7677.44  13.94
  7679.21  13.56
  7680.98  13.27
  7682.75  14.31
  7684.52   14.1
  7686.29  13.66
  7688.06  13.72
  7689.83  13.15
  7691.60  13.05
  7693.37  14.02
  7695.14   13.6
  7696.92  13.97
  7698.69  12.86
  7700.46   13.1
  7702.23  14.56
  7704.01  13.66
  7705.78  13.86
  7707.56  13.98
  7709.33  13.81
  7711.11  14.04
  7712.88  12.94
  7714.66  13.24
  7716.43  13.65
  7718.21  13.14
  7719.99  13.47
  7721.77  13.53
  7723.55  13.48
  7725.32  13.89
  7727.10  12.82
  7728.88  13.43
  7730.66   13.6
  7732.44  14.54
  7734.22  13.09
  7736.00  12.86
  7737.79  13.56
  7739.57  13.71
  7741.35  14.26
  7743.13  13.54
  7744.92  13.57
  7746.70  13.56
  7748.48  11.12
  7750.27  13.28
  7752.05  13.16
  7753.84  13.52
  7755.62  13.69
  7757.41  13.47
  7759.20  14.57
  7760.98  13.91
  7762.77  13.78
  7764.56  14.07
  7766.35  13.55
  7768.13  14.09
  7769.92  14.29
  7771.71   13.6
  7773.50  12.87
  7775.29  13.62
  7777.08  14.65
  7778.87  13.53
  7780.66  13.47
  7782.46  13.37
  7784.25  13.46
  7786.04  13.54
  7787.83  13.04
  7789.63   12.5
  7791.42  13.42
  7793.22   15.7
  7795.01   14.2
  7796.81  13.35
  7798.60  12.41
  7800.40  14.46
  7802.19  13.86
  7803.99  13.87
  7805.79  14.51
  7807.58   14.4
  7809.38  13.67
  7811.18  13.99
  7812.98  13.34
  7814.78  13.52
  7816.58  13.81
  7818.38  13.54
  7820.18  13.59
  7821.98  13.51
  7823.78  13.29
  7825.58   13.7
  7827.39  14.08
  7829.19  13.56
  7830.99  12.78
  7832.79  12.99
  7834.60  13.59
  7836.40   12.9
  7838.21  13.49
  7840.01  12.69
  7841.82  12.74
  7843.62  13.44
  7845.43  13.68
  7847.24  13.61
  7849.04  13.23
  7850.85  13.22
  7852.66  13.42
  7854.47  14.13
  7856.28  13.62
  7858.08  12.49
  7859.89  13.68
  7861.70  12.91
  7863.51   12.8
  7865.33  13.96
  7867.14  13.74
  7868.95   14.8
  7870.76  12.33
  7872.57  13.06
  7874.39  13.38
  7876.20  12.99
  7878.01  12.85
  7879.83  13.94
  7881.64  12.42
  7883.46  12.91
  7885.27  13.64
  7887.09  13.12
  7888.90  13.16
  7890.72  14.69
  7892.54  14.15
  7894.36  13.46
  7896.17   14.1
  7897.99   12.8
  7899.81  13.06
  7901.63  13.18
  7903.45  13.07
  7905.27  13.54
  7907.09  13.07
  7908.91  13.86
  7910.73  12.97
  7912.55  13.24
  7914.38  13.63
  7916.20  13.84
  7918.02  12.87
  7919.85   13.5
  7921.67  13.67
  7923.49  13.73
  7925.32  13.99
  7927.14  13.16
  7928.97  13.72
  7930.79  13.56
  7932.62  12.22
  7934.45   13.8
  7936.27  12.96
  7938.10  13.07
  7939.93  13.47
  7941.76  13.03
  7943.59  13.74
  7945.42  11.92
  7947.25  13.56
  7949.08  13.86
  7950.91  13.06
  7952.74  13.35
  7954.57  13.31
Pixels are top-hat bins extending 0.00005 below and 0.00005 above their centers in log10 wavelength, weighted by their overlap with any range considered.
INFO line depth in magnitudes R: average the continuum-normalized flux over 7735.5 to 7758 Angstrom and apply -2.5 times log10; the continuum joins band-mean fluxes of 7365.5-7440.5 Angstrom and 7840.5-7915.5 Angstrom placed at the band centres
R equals 0.02 mag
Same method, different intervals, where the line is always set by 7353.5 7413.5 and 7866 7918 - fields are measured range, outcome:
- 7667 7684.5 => 0.00 mag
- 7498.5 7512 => -0.02 mag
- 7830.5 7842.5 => 0.04 mag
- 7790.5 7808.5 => -0.04 mag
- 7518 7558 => 0.02 mag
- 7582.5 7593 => -0.03 mag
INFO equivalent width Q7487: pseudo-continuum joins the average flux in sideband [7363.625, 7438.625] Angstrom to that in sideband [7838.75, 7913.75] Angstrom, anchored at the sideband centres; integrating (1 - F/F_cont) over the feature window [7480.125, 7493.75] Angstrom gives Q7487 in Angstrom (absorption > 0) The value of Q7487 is -0.1 Angstrom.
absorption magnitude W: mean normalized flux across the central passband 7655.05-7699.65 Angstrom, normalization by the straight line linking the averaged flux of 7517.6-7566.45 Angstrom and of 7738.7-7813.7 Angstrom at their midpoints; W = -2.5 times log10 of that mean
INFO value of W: 0.02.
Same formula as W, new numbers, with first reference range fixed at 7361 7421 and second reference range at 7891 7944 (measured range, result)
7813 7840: 0.010 mag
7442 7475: 0.010 mag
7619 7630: 0.062 mag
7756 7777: -0.014 mag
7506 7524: 0.016 mag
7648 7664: 0.031 mag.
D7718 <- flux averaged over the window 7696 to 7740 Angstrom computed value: 13.5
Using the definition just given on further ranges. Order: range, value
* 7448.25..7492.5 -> 14.2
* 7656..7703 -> 13.5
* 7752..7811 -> 13.8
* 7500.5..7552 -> 13.9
